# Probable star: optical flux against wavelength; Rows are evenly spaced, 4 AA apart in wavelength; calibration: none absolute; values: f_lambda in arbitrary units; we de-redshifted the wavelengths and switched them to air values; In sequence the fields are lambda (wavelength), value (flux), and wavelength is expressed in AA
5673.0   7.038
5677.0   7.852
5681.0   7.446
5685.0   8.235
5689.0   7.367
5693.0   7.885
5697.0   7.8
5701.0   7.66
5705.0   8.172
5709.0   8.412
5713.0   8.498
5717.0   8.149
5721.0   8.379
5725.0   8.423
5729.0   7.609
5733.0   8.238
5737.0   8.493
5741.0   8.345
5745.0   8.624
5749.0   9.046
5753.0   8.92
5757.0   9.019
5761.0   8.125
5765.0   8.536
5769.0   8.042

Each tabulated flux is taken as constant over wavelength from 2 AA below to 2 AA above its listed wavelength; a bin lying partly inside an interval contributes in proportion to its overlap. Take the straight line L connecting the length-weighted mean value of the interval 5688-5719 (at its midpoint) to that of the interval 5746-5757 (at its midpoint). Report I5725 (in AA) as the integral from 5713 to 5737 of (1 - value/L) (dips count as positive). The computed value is 0.6 AA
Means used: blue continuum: 8.01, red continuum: 8.96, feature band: 8.22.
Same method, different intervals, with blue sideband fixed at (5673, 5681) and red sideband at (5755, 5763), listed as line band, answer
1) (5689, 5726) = -0.8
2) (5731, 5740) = -0.1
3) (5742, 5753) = -0.5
